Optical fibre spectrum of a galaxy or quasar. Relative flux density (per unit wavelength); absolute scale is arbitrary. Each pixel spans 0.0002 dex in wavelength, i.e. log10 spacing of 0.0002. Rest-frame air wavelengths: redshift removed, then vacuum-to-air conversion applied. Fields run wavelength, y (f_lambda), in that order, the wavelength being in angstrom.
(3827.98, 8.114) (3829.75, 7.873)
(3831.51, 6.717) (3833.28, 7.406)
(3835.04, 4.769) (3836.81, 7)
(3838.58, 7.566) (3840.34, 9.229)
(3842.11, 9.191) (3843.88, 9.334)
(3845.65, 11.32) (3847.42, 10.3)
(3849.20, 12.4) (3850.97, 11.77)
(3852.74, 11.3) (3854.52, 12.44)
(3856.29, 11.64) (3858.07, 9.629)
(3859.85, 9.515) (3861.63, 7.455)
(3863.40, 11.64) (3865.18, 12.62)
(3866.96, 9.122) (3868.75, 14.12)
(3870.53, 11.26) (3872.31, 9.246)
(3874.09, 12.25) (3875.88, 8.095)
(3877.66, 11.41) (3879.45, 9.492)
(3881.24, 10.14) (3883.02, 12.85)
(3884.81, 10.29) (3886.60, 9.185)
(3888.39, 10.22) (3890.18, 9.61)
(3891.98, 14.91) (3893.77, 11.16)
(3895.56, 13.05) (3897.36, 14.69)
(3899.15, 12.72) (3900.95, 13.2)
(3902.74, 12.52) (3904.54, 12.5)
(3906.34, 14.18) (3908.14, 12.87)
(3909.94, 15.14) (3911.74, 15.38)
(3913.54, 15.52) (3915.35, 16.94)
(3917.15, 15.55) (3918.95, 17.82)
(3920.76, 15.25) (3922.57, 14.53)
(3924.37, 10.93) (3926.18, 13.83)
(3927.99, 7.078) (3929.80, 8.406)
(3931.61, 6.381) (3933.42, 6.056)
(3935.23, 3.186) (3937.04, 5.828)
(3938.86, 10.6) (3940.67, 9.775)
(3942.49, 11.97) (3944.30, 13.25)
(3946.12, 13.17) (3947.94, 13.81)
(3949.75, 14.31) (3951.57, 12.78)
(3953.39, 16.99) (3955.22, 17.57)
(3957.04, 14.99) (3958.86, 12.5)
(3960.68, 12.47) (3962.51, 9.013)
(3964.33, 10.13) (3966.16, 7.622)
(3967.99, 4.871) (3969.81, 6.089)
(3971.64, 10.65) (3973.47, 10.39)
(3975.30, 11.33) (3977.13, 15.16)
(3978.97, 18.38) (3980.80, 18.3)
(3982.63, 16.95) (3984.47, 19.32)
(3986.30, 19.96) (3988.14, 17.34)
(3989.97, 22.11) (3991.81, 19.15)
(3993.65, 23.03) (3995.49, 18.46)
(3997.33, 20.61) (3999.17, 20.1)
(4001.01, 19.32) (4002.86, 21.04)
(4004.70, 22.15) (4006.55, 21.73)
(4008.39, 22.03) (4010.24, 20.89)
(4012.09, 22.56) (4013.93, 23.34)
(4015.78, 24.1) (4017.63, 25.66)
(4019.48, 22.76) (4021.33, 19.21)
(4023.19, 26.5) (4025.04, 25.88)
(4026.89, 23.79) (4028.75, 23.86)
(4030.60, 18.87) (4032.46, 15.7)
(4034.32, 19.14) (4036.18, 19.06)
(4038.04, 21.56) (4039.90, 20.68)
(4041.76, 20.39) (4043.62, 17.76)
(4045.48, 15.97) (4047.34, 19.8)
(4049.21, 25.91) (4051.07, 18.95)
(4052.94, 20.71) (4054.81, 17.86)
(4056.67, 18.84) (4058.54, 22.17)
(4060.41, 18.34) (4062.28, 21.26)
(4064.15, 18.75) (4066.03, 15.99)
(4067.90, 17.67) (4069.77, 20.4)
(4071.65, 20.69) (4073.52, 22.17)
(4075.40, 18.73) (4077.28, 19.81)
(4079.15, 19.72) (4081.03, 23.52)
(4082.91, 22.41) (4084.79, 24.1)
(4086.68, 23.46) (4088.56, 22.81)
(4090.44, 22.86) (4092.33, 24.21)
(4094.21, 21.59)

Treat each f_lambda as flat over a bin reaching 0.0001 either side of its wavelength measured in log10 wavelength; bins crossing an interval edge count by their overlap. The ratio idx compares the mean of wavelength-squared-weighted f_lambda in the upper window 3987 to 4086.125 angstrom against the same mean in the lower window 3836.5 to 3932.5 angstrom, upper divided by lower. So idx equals 1.93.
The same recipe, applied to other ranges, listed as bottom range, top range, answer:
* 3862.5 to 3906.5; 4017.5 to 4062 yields 1.93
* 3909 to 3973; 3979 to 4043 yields 1.86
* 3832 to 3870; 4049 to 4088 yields 2.29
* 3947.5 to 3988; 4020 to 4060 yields 1.59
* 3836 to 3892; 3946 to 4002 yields 1.53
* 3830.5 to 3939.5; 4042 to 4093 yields 2.04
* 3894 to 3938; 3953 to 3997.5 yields 1.25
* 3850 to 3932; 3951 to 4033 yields 1.58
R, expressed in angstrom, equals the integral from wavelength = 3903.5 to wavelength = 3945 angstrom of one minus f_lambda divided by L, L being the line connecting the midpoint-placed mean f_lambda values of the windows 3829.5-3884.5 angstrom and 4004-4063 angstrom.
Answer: 6.5 angstrom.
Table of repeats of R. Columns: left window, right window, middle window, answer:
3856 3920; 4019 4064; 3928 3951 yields 8.26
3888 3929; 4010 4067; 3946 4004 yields 6.88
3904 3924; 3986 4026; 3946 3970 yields 8.08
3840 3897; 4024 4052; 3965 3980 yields 5.56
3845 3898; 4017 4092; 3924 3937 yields 5.92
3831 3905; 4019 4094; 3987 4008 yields -3.42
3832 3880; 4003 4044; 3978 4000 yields -0.14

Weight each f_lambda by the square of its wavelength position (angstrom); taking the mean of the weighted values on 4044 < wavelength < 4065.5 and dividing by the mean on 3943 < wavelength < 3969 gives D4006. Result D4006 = 1.7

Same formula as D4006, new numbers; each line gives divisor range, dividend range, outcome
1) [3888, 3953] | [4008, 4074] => 1.80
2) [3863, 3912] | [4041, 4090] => 1.87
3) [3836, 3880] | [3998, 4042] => 2.27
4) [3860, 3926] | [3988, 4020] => 1.83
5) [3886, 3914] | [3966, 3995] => 1.23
